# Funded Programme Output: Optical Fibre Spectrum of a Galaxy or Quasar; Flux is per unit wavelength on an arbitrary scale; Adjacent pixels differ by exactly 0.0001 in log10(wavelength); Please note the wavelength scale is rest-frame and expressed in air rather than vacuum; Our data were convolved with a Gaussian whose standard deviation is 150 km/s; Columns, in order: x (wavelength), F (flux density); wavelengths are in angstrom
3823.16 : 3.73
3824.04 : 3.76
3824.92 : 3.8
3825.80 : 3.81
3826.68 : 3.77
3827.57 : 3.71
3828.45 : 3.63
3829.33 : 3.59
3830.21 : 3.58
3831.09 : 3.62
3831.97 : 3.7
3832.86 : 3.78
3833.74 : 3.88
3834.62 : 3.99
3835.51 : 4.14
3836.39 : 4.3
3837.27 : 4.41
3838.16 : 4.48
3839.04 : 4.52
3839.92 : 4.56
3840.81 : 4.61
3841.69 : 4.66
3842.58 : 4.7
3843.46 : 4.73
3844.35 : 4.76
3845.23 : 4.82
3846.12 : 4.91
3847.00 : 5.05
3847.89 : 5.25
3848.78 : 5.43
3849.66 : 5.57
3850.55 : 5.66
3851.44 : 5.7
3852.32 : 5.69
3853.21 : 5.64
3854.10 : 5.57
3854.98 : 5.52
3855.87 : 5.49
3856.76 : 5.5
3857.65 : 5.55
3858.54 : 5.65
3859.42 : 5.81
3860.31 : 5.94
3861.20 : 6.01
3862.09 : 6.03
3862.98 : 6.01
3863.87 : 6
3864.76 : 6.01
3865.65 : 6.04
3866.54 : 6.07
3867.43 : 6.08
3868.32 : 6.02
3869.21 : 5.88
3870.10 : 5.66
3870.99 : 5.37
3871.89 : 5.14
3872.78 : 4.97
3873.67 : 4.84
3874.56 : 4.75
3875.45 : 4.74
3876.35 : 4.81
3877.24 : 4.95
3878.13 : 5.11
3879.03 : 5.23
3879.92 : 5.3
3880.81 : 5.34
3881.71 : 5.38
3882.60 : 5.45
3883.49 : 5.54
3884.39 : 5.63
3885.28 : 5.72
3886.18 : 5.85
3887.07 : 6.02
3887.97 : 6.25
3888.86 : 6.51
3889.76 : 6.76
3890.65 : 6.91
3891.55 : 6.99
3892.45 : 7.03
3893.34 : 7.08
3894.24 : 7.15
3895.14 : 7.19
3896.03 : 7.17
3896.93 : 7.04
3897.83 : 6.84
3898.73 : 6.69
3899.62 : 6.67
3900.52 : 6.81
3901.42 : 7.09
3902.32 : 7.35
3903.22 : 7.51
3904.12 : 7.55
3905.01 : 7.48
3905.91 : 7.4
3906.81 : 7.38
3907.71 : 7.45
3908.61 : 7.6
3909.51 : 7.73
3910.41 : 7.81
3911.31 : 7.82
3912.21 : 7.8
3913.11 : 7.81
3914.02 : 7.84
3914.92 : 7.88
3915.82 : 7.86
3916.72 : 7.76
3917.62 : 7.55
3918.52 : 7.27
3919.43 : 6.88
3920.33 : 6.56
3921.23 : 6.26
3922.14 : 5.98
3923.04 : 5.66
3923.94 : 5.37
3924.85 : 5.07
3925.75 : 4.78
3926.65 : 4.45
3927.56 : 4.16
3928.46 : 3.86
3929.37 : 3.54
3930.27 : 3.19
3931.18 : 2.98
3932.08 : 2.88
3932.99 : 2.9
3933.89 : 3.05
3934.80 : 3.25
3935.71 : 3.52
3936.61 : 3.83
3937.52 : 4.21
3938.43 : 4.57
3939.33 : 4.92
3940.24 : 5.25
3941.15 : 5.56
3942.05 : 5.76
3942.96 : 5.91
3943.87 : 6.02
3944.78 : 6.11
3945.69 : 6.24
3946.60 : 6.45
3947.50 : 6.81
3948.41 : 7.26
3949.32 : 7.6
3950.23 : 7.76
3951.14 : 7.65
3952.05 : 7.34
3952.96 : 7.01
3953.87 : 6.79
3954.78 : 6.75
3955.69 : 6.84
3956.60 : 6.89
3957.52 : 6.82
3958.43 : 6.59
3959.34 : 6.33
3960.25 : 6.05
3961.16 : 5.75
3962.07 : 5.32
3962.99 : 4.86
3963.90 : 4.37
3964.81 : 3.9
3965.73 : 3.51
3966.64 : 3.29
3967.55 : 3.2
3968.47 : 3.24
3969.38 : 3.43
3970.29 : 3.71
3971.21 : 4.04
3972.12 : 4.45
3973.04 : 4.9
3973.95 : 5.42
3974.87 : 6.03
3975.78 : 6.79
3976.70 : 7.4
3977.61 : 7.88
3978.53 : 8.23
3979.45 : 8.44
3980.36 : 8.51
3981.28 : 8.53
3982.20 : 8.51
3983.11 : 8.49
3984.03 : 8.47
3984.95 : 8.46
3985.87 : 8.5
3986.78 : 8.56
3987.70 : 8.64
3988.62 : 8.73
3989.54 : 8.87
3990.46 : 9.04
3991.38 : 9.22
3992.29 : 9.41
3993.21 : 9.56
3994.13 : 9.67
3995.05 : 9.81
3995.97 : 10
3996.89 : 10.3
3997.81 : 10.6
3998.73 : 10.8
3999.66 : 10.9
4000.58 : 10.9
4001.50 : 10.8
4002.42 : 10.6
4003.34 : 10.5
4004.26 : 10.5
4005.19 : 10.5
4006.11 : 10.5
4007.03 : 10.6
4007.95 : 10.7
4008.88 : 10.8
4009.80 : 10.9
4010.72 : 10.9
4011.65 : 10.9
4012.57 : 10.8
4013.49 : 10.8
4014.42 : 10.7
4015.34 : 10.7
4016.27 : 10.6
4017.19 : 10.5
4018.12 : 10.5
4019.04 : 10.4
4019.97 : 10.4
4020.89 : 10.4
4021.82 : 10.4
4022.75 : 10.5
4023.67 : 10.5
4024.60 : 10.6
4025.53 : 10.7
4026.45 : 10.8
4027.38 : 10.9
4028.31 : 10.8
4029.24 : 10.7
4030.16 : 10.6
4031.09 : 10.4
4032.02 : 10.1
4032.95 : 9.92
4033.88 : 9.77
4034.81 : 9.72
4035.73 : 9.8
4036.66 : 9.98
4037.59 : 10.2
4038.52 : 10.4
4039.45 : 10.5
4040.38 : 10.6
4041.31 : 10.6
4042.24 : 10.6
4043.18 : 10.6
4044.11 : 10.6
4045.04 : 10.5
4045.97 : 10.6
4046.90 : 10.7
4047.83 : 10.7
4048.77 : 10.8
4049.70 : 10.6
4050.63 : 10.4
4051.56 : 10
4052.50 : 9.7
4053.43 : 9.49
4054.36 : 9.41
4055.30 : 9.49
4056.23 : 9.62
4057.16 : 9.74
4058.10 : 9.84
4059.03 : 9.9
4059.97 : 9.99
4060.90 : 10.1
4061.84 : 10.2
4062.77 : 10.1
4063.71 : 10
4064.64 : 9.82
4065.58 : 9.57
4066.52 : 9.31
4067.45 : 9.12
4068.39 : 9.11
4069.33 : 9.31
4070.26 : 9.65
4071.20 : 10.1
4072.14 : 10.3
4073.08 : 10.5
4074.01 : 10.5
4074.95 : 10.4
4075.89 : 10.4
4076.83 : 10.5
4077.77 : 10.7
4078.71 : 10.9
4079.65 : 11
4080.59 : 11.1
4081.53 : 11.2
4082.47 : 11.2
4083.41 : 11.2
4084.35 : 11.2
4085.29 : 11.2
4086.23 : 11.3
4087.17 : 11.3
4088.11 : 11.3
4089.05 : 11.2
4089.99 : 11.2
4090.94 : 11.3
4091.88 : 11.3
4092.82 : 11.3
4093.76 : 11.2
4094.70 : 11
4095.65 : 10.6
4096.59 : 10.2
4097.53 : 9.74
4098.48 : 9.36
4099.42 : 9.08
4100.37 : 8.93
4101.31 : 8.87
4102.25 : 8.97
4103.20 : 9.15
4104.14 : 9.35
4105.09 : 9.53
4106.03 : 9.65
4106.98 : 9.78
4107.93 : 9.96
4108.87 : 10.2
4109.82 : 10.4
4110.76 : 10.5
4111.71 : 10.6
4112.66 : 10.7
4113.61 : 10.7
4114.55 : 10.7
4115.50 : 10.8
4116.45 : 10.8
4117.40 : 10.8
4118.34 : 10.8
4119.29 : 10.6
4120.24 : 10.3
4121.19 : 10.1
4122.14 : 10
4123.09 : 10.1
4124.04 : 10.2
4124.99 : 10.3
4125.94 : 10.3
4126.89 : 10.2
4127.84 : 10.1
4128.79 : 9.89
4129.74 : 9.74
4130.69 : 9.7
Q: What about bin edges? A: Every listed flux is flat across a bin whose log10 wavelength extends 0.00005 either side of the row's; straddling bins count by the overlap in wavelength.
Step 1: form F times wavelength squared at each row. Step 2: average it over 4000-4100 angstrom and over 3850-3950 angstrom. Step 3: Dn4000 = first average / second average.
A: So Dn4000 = 1.9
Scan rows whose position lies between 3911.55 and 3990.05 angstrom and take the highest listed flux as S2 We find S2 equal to 8.87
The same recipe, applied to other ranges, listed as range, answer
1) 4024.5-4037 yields 10.9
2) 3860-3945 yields 7.88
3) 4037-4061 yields 10.8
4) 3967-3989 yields 8.73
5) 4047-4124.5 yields 11.3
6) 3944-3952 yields 7.76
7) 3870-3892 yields 6.99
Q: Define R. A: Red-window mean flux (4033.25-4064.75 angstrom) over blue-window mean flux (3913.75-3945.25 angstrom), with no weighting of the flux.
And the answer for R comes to 1.95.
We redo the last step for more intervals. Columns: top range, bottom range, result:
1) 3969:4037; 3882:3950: 1.53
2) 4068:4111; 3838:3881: 1.94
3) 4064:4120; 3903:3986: 1.71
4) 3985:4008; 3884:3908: 1.44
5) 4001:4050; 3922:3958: 1.96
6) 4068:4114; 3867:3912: 1.64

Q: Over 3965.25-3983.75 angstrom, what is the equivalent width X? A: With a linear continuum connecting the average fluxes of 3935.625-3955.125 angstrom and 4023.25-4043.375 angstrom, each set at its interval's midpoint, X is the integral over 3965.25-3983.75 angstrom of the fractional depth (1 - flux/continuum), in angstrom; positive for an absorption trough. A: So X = 4.1 angstrom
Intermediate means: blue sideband 6.11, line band 5.93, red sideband 10.4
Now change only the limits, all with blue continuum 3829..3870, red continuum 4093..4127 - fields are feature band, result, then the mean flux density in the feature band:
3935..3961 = 3.3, 6.14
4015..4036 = -4.7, 10.4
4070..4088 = -2.4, 10.8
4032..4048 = -2.8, 10.3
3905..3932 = 0.4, 6.3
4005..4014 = -2.8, 10.8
